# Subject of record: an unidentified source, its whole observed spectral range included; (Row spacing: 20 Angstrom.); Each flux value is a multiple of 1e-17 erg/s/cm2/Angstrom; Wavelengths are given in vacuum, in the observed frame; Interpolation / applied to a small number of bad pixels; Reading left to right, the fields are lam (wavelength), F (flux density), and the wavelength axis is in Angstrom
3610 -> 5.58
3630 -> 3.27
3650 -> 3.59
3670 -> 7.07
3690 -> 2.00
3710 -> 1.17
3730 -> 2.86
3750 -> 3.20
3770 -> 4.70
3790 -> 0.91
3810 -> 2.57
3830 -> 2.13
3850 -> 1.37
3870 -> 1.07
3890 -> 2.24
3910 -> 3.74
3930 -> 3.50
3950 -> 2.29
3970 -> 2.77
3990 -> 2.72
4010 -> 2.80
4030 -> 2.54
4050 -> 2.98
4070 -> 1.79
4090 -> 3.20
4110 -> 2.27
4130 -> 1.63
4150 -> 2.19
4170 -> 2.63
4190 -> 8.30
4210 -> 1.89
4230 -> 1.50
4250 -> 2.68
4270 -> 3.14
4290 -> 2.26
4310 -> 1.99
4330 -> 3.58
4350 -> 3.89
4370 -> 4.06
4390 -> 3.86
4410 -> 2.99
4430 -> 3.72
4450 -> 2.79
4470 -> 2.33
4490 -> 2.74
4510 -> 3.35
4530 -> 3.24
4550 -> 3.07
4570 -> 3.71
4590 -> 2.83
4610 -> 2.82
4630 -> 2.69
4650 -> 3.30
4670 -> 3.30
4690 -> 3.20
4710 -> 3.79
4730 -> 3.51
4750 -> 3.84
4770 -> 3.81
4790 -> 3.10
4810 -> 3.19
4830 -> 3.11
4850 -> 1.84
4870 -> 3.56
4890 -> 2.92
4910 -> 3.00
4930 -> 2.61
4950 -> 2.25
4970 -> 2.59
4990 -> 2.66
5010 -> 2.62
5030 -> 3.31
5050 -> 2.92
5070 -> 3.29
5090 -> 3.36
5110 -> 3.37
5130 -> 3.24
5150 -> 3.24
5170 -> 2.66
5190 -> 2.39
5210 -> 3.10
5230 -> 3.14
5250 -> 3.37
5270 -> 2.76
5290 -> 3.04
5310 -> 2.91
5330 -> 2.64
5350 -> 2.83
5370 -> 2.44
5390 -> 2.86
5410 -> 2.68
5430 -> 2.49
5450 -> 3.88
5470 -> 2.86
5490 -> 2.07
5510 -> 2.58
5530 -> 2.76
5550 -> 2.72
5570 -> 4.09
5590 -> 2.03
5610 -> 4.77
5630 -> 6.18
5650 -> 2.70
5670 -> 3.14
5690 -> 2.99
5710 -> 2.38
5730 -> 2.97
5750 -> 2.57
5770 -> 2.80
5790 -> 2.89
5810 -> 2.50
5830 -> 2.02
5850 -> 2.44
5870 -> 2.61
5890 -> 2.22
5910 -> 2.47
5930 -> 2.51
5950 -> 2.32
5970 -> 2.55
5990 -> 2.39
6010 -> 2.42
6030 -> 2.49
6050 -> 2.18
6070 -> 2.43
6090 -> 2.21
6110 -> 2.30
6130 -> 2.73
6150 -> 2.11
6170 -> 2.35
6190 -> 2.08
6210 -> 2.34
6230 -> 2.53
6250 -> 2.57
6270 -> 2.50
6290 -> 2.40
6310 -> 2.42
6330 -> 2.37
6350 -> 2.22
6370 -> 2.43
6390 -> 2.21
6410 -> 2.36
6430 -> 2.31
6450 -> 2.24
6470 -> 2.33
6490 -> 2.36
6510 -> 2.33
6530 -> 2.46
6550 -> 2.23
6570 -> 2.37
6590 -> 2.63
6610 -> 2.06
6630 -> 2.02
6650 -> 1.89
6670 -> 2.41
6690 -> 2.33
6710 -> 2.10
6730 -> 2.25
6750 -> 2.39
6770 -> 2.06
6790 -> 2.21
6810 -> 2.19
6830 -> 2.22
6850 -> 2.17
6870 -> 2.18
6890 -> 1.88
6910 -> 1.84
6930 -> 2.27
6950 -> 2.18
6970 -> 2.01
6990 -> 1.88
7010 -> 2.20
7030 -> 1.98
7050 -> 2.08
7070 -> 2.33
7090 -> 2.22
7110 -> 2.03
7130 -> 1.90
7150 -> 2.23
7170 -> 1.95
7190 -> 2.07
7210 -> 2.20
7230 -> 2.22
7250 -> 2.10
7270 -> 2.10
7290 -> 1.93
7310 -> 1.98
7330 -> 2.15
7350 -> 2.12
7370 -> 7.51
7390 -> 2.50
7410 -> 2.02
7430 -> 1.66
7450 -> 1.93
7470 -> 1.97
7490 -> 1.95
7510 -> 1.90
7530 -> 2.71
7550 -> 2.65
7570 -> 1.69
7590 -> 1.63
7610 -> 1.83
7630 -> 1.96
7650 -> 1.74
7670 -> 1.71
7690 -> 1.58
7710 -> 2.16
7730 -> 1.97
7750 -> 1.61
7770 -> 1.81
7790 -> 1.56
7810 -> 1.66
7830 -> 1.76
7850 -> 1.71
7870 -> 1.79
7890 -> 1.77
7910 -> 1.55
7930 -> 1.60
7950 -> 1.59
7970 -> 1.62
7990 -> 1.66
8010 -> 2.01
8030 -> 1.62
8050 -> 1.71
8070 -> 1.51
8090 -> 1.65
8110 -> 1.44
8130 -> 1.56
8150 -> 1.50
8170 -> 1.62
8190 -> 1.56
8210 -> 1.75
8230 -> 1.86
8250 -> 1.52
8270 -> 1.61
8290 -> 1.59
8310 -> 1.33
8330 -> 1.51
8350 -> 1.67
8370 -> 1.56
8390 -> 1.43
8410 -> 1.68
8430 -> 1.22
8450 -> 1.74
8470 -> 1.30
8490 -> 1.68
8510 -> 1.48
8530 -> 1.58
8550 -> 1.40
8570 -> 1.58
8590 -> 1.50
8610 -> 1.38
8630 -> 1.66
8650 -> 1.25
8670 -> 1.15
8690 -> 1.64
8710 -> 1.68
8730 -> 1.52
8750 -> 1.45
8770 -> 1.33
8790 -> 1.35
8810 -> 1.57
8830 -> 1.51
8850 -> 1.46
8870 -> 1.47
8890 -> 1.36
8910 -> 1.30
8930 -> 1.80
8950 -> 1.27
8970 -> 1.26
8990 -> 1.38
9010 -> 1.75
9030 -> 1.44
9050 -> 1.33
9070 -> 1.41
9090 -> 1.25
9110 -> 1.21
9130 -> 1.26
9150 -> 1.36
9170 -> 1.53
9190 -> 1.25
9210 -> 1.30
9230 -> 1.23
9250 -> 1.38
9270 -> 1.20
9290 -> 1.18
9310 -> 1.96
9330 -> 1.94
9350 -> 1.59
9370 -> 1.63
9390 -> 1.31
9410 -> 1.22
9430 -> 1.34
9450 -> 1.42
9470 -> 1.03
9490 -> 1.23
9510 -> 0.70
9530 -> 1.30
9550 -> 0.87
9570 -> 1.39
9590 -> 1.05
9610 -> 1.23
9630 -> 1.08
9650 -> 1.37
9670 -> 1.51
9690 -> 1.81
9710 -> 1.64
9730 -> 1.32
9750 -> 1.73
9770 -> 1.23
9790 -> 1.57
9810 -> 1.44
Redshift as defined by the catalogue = 0.12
